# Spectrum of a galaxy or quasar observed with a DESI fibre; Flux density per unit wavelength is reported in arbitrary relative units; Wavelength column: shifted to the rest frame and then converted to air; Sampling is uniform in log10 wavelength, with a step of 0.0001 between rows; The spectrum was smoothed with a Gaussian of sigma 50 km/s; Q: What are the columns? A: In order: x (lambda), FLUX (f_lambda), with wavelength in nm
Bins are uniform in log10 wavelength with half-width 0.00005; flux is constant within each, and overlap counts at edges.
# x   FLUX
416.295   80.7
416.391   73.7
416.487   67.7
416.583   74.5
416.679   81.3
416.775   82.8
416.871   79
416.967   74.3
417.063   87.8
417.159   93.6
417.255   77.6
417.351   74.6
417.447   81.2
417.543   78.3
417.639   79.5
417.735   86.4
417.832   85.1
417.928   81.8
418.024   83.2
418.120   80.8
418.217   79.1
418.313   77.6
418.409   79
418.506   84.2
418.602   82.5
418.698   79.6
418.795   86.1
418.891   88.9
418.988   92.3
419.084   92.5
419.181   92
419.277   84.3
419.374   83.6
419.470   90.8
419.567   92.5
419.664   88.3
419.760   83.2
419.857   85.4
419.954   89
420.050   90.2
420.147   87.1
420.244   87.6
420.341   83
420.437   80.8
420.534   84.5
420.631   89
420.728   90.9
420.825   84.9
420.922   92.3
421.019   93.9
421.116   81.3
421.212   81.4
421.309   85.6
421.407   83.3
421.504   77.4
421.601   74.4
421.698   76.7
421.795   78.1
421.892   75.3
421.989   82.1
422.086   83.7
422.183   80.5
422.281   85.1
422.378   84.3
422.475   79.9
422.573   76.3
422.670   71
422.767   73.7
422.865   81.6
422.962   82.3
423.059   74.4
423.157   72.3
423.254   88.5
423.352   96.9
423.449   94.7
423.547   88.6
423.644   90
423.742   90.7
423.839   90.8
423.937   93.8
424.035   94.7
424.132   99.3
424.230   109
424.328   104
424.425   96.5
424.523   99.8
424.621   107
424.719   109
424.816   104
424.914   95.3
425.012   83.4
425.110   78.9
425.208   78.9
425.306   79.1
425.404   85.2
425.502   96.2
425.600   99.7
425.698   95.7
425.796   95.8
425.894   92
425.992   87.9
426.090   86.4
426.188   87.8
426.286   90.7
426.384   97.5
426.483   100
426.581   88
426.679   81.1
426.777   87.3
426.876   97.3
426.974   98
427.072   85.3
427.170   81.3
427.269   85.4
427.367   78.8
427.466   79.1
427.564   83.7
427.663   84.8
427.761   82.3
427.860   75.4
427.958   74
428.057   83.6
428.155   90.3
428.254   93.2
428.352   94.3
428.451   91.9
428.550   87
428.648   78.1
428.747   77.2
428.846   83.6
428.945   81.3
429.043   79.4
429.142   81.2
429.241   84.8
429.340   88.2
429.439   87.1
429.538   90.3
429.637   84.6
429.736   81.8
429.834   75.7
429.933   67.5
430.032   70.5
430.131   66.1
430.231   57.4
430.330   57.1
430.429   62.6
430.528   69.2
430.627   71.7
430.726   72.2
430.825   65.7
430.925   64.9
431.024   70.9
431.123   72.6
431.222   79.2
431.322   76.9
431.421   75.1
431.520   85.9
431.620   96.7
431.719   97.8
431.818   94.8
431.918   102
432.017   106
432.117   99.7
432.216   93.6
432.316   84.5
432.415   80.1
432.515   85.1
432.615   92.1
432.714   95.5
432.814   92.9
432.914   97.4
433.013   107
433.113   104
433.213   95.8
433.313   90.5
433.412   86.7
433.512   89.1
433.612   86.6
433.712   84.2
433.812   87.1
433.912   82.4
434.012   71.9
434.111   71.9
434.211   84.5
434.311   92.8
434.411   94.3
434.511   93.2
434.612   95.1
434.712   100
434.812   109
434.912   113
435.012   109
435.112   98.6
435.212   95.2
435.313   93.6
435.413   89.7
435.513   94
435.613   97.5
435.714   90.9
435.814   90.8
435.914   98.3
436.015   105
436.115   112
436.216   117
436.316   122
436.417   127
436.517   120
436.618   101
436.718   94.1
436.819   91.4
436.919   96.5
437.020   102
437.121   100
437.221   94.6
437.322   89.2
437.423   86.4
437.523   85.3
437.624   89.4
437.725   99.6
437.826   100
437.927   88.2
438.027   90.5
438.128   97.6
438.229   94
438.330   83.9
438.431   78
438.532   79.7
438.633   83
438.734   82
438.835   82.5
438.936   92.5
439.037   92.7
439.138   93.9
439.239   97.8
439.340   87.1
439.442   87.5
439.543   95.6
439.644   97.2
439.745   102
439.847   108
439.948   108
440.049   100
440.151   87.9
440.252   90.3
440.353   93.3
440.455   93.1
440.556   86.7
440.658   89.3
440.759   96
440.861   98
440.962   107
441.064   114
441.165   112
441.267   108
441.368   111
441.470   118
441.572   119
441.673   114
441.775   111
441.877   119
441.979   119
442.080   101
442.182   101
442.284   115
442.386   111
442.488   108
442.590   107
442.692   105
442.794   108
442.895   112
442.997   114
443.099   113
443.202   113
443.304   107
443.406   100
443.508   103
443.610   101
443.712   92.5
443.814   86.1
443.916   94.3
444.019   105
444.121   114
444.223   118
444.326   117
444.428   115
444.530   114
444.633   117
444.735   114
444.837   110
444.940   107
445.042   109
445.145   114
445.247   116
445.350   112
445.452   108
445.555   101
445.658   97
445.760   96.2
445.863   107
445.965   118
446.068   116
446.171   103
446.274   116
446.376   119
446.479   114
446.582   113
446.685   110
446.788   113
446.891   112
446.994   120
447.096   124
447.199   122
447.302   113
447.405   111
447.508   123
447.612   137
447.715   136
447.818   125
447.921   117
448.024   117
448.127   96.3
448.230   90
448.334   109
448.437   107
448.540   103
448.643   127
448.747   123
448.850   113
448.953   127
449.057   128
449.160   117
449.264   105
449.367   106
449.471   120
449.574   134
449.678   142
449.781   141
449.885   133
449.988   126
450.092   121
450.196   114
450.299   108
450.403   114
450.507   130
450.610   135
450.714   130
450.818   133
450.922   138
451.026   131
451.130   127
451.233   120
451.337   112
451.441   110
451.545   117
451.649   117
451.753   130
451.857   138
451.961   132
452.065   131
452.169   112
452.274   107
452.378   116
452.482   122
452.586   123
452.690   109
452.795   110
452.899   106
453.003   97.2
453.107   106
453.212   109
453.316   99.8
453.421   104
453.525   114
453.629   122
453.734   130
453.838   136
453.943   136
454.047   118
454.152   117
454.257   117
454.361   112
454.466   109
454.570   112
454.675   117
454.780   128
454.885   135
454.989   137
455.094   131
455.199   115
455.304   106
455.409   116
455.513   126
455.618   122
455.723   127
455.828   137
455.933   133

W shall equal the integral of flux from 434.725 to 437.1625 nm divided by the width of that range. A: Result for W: 103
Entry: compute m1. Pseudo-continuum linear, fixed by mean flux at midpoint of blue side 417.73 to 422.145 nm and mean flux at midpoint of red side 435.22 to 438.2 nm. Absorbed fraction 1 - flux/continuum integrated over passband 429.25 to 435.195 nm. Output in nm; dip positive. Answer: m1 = 0.57 nm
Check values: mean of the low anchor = 84.6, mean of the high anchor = 98.6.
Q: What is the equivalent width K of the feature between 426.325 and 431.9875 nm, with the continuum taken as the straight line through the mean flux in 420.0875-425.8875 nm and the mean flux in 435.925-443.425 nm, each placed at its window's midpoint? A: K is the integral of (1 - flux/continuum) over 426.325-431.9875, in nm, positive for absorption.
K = 0.65 nm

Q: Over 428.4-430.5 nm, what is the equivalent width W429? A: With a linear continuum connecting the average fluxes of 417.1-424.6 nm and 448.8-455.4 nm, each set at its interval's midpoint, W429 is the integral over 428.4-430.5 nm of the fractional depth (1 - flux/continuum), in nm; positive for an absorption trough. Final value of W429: 0.383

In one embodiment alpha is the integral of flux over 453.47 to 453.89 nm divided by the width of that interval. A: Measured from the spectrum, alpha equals 126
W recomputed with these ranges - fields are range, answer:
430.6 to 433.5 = 87.7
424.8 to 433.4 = 85.1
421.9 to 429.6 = 87.7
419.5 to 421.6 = 86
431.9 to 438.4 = 95.5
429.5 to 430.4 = 71.9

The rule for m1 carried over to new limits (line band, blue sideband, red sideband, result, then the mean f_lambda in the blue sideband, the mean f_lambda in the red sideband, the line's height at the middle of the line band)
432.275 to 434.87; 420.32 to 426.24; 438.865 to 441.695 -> 0.12 nm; 87.6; 99.8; 95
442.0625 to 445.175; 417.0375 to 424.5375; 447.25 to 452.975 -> 0.13 nm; 85.4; 120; 113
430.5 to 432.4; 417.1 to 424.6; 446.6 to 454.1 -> 0.28 nm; 85.5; 119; 97.6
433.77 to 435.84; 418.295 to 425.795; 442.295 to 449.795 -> 0.16 nm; 87.2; 113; 101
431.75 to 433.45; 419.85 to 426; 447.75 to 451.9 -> 0.08 nm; 87.6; 121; 99.6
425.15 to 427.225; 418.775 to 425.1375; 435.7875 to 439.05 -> 0.00 nm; 87.5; 96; 89.8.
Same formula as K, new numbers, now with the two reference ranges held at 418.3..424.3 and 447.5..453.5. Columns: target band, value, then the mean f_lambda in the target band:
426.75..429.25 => 0.23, 84.5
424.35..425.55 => -0.04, 93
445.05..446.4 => 0.05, 109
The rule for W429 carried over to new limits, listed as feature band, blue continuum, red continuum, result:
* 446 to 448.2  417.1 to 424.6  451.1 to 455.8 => -0.09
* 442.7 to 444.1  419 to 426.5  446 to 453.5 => 0.09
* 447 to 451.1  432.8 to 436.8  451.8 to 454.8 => -0.33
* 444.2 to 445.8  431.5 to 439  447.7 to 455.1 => -0.01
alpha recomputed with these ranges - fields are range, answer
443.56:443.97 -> 93.5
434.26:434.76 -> 94.9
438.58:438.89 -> 82.6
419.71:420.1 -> 87.1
